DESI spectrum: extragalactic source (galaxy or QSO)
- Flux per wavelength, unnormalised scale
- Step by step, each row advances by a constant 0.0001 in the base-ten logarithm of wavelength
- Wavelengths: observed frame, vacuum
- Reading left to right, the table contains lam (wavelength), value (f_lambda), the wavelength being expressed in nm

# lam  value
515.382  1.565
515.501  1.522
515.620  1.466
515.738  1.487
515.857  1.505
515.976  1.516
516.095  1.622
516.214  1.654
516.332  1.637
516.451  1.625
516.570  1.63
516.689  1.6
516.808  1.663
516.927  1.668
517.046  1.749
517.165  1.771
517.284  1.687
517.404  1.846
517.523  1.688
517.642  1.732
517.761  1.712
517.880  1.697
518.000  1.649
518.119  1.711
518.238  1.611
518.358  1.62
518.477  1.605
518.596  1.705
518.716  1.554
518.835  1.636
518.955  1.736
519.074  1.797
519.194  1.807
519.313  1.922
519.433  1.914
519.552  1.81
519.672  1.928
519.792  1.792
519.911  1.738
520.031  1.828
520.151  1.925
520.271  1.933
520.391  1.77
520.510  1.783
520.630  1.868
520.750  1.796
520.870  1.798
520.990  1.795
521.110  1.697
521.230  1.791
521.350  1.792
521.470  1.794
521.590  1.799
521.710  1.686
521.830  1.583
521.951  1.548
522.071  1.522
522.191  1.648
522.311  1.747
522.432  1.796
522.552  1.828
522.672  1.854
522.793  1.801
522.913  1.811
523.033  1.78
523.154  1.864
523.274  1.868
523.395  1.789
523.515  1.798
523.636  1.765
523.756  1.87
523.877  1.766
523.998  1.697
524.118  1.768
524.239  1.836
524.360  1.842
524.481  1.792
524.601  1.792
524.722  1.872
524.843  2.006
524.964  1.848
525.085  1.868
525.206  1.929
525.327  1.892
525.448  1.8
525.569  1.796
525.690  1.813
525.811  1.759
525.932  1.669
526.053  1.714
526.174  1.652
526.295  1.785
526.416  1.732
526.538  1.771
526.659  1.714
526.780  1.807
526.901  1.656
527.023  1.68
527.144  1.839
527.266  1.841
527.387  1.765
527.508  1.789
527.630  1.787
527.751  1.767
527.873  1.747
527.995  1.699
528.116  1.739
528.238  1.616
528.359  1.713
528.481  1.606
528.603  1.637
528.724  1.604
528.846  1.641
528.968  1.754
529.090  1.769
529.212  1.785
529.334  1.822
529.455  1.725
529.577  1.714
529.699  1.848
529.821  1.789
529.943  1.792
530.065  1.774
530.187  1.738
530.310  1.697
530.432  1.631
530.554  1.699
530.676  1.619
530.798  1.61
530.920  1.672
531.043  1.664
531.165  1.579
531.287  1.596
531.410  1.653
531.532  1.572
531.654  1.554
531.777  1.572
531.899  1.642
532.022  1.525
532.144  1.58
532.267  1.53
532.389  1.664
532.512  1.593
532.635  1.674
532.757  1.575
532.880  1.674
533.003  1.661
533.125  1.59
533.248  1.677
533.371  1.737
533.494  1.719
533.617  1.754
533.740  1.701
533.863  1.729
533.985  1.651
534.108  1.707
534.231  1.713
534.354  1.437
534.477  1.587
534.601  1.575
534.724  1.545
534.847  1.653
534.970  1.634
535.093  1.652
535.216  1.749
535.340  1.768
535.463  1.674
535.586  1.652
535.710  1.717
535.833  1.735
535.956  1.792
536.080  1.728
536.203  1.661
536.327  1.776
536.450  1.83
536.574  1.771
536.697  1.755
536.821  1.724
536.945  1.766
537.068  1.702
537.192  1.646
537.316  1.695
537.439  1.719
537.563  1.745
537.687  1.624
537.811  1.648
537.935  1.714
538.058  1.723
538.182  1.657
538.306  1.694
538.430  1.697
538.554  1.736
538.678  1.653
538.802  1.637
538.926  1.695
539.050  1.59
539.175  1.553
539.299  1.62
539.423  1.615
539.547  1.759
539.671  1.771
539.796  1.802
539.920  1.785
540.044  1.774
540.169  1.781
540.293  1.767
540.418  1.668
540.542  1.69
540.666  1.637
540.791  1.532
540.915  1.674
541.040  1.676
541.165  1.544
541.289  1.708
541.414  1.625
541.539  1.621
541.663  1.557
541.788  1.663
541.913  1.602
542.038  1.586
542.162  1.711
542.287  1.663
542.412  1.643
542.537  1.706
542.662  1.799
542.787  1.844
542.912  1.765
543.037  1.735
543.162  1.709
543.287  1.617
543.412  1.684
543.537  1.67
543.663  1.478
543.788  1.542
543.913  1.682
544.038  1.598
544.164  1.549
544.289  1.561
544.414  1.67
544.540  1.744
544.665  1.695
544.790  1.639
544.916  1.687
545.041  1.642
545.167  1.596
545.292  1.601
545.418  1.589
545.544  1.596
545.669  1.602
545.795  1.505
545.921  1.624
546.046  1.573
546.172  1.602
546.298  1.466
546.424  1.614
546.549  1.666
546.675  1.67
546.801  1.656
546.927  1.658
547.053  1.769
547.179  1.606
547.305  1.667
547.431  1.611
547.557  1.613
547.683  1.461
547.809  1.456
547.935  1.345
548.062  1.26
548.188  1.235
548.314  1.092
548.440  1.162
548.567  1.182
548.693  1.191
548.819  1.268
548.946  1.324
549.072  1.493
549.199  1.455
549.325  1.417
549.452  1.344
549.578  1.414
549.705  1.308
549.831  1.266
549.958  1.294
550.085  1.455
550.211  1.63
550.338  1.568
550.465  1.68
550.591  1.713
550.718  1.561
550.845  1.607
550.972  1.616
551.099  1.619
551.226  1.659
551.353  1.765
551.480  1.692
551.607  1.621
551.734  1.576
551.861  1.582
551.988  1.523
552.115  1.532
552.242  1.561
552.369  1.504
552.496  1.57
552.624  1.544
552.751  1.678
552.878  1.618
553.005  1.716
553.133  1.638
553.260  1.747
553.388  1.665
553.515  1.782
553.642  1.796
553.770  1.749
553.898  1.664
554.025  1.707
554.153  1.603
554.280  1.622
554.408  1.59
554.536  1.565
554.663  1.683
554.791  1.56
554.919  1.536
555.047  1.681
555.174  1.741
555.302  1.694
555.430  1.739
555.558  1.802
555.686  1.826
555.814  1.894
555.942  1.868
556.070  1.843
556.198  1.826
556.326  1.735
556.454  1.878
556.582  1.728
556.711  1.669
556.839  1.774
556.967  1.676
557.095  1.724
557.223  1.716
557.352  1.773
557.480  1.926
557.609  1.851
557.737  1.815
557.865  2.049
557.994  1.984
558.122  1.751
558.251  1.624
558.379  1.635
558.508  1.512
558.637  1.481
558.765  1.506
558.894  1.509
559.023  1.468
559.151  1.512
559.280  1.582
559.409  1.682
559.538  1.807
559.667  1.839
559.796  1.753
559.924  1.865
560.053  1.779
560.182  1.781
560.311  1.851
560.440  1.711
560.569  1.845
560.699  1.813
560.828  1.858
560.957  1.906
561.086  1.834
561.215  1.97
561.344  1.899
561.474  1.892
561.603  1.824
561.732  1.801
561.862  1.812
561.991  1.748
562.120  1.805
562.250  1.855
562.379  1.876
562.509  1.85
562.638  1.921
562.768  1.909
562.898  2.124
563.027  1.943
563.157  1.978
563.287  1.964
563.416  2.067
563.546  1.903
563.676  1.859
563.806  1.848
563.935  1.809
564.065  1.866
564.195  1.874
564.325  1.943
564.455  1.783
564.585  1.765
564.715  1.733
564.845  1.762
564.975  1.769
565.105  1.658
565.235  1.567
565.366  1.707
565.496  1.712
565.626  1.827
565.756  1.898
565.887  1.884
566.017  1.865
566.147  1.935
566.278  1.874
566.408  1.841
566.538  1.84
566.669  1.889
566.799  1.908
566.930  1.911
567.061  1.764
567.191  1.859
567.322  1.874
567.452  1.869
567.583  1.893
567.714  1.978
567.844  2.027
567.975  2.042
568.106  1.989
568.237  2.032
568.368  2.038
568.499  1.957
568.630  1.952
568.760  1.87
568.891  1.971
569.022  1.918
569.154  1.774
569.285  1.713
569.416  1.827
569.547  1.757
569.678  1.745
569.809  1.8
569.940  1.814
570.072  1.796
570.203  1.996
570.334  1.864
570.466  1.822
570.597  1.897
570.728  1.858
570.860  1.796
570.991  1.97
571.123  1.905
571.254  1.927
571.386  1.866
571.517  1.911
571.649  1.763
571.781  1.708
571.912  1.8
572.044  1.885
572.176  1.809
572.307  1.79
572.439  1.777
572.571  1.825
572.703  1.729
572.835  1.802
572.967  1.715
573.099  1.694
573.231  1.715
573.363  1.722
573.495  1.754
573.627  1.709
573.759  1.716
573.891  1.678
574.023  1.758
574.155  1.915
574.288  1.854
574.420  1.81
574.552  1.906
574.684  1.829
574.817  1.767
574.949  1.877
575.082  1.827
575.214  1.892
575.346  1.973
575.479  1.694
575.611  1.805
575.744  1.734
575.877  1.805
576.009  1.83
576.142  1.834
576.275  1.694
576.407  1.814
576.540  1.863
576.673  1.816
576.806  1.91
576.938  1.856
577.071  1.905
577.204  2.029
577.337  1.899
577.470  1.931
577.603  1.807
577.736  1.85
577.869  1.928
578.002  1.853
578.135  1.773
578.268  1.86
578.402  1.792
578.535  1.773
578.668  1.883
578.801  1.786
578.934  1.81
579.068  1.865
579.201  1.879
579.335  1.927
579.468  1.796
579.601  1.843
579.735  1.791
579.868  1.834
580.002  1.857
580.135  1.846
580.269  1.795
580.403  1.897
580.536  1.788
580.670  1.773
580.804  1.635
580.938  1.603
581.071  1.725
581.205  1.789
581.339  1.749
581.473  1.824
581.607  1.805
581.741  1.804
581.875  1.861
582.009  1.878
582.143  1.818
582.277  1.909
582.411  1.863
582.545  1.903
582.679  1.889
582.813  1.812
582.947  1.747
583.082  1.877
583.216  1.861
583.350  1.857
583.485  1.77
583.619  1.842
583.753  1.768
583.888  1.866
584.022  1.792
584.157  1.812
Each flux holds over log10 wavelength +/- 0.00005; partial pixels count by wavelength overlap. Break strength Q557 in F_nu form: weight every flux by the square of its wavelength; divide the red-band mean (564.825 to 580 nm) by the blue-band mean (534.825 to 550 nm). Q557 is 1.27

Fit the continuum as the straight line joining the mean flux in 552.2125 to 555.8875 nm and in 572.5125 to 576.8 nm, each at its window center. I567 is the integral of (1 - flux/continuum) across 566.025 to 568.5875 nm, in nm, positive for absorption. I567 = -0.25 nm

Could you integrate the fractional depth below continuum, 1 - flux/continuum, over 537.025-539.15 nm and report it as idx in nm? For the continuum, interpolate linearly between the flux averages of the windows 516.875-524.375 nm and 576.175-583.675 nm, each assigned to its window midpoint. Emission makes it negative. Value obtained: 0.122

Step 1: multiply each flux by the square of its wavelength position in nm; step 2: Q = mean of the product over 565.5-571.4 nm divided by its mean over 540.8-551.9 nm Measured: 1.30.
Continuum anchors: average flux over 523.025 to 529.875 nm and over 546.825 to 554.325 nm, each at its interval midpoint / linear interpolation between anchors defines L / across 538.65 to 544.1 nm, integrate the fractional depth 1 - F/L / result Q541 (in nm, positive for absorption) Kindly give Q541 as -0.15 nm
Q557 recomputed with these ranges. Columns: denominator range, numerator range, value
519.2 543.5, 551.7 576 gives 1.18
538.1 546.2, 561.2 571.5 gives 1.23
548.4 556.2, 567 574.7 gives 1.24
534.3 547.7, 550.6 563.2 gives 1.10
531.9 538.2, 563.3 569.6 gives 1.25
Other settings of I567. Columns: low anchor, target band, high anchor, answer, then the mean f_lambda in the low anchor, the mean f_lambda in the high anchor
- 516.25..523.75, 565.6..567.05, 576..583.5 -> -0.05 nm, 1.75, 1.83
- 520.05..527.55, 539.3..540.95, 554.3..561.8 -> 0.05 nm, 1.78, 1.75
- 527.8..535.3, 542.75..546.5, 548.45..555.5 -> -0.06 nm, 1.67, 1.57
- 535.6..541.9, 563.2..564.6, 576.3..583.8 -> -0.09 nm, 1.69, 1.83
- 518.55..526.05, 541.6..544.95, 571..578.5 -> 0.27 nm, 1.79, 1.82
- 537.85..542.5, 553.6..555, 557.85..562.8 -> 0.08 nm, 1.67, 1.77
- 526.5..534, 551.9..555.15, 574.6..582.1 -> 0.22 nm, 1.69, 1.83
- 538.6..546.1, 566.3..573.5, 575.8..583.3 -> -0.28 nm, 1.66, 1.83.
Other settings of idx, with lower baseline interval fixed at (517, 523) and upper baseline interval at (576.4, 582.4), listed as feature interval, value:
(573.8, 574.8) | 0.005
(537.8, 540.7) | 0.134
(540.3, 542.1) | 0.151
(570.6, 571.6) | -0.037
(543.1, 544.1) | 0.091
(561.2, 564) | -0.128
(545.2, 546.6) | 0.159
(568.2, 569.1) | -0.069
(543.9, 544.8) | 0.073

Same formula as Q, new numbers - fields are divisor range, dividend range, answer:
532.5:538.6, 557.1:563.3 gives 1.16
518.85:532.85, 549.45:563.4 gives 1.10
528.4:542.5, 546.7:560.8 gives 1.04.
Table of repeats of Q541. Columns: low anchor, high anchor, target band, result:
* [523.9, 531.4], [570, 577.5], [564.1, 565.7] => 0.04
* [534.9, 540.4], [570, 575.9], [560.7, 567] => -0.24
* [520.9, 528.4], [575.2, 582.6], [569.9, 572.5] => -0.04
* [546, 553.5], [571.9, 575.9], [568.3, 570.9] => -0.17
